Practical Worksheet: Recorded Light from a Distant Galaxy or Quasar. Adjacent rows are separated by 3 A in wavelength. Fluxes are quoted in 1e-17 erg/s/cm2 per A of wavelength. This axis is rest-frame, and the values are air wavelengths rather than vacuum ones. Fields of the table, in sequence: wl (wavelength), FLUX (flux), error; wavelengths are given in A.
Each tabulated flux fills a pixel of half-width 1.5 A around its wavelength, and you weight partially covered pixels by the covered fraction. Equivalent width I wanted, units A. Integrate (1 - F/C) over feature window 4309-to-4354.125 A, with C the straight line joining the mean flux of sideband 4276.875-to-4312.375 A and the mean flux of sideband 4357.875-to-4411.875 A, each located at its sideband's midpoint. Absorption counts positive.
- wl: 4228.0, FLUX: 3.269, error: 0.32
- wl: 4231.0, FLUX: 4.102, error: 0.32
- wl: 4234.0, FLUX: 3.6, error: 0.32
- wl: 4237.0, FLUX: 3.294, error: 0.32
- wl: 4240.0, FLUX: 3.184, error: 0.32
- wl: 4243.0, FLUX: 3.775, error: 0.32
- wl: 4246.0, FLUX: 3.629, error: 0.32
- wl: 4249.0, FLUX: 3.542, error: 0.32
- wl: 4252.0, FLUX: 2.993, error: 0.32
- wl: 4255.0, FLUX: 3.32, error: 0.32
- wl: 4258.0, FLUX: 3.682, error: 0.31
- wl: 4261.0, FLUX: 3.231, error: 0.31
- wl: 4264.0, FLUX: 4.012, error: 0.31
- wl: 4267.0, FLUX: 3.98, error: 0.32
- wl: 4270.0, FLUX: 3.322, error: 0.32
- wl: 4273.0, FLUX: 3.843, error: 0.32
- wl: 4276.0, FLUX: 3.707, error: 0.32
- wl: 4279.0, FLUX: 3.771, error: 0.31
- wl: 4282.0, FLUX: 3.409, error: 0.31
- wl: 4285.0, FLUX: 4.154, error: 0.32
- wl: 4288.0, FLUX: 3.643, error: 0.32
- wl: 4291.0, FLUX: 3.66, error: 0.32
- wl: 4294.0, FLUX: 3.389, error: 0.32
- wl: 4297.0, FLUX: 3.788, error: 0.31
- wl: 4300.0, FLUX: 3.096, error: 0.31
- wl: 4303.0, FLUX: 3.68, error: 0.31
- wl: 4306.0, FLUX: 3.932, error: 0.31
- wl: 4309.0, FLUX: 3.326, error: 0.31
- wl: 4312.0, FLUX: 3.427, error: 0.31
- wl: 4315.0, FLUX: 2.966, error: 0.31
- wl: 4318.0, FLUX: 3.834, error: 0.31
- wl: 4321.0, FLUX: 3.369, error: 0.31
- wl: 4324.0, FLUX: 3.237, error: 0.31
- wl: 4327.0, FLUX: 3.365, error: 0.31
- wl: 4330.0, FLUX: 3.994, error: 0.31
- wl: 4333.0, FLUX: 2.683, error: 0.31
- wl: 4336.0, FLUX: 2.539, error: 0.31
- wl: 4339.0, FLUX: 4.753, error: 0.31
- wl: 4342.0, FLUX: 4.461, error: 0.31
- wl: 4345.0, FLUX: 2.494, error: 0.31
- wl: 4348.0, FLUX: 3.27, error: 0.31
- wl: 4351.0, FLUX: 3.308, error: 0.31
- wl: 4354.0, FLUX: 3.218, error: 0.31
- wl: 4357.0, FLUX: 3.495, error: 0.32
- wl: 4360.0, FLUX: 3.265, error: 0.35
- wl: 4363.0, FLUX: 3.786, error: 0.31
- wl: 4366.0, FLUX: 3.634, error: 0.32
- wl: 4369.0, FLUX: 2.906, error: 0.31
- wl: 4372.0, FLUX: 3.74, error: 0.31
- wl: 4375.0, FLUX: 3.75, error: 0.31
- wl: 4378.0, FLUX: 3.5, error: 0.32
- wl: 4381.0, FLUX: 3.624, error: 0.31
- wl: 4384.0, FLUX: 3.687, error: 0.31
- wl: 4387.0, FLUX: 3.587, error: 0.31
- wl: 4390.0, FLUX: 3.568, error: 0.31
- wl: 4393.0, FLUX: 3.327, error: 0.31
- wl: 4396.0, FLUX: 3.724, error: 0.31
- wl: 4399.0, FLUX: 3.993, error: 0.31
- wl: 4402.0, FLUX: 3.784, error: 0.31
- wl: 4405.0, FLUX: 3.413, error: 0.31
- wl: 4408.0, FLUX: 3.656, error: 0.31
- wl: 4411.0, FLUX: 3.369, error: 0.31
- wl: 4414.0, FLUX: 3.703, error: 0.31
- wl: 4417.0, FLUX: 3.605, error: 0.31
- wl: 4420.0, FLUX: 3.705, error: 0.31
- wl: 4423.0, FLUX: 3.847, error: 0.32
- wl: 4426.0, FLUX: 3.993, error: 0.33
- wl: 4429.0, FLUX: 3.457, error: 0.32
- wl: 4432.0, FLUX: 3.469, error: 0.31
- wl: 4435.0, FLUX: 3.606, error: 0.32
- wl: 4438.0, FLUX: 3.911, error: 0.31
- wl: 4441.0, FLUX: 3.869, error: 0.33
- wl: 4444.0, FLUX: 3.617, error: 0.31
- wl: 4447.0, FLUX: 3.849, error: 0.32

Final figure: 2.5 A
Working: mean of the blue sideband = 3.61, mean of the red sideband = 3.57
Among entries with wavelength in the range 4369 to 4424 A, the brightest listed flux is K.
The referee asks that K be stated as 3.993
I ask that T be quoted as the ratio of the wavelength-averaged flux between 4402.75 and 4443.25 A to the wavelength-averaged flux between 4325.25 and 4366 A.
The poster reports 1.07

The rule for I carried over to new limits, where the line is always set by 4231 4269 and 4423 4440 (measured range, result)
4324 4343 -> 0.2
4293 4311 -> 0.3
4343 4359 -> 1.9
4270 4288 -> -0.8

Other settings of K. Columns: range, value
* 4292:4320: 3.932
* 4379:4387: 3.687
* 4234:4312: 4.154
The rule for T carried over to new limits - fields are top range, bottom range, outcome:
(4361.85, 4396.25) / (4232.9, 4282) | 1.00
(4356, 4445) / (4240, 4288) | 1.00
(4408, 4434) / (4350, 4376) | 1.06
